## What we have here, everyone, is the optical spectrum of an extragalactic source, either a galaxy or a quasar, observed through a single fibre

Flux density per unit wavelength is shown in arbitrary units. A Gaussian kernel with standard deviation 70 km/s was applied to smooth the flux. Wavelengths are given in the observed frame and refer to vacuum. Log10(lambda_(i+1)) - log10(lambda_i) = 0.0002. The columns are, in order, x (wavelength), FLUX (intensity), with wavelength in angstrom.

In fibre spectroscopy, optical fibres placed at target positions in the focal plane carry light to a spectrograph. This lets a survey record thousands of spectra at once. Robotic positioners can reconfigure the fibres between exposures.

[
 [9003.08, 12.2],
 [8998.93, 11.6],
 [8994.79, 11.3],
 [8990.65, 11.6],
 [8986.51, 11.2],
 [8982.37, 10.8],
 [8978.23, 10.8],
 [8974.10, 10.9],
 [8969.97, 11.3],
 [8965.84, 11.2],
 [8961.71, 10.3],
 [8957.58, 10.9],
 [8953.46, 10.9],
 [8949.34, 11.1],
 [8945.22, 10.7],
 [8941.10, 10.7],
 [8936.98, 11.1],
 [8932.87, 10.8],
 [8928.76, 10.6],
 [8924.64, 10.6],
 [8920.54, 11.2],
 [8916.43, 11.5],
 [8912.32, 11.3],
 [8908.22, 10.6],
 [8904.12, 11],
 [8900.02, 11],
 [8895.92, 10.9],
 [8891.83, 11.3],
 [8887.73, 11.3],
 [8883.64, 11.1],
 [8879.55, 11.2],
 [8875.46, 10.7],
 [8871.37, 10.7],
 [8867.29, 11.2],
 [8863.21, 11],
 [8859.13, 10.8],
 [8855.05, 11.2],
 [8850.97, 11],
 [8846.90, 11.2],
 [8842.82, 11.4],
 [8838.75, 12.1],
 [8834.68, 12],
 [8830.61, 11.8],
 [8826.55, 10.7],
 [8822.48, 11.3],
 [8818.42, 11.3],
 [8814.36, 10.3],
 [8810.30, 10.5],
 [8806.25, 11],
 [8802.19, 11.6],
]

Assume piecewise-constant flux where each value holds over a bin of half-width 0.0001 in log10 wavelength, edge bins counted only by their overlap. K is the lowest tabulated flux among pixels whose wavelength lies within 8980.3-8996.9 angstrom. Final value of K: 10.8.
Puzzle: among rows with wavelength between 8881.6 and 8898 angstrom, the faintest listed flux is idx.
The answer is 10.9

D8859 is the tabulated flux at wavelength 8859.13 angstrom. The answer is 10.8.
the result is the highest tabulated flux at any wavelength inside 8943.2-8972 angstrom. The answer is 11.3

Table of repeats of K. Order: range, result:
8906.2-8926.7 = 10.6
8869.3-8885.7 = 10.7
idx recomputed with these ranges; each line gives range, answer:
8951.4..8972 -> 10.3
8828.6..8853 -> 11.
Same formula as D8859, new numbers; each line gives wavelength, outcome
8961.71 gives 10.3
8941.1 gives 10.7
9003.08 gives 12.2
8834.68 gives 12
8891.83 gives 11.3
